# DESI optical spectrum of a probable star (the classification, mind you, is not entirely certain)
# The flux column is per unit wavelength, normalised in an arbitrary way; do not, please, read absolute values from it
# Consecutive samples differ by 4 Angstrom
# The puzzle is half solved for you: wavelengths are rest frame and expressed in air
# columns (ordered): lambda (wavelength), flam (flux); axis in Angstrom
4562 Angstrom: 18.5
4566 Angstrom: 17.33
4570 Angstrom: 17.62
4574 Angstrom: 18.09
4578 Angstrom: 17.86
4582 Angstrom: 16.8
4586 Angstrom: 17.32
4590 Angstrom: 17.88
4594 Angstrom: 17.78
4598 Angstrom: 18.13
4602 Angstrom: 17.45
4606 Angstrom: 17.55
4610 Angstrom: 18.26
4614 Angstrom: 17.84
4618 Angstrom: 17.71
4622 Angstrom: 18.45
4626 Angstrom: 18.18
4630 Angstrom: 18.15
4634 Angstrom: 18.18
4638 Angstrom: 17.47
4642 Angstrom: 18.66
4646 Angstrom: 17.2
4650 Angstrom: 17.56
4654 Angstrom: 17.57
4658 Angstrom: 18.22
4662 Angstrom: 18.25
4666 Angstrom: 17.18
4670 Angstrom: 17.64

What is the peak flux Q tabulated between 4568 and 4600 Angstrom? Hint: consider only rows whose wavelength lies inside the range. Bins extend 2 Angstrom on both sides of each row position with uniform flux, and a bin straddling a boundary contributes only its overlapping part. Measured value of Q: 18.13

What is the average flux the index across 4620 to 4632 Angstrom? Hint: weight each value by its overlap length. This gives 18.3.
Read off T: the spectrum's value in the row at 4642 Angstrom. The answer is 18.66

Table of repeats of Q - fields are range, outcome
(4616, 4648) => 18.66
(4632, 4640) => 18.18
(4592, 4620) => 18.26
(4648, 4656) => 17.57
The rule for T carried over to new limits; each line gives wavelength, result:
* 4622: 18.45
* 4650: 17.56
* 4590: 17.88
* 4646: 17.2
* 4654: 17.57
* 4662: 18.25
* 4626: 18.18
